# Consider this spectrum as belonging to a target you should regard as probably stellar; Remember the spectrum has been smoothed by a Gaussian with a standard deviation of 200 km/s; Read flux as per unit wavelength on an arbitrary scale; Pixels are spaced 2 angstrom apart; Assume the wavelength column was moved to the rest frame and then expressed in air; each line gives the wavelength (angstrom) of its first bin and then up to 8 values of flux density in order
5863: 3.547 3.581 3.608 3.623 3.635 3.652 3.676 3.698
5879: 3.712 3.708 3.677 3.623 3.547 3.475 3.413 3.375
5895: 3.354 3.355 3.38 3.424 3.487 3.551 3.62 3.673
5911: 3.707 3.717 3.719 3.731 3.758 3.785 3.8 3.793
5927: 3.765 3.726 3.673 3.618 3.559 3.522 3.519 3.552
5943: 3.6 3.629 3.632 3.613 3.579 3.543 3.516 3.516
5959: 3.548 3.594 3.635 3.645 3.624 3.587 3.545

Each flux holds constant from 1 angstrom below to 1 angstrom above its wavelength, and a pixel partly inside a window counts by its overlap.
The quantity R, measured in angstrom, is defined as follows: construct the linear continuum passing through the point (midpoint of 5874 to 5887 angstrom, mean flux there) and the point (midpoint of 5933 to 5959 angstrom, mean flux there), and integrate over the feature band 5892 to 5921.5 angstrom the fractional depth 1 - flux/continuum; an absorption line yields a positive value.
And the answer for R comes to 0.5 angstrom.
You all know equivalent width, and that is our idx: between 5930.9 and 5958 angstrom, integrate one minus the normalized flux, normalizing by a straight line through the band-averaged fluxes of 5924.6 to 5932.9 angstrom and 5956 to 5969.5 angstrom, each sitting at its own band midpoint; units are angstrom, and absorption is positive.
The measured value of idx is 0.66 angstrom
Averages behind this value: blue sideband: 3.72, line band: 3.57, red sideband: 3.59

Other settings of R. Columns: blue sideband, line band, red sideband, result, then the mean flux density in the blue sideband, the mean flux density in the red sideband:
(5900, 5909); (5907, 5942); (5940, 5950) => -1.1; 3.54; 3.61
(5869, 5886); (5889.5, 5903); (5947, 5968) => 0.9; 3.67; 3.58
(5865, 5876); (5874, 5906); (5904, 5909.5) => 0.8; 3.63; 3.61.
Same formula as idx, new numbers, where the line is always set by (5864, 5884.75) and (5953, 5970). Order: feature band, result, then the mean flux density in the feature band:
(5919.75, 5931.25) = -0.48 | 3.76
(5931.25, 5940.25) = 0.10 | 3.56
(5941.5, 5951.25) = -0.04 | 3.61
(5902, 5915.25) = -0.03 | 3.63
